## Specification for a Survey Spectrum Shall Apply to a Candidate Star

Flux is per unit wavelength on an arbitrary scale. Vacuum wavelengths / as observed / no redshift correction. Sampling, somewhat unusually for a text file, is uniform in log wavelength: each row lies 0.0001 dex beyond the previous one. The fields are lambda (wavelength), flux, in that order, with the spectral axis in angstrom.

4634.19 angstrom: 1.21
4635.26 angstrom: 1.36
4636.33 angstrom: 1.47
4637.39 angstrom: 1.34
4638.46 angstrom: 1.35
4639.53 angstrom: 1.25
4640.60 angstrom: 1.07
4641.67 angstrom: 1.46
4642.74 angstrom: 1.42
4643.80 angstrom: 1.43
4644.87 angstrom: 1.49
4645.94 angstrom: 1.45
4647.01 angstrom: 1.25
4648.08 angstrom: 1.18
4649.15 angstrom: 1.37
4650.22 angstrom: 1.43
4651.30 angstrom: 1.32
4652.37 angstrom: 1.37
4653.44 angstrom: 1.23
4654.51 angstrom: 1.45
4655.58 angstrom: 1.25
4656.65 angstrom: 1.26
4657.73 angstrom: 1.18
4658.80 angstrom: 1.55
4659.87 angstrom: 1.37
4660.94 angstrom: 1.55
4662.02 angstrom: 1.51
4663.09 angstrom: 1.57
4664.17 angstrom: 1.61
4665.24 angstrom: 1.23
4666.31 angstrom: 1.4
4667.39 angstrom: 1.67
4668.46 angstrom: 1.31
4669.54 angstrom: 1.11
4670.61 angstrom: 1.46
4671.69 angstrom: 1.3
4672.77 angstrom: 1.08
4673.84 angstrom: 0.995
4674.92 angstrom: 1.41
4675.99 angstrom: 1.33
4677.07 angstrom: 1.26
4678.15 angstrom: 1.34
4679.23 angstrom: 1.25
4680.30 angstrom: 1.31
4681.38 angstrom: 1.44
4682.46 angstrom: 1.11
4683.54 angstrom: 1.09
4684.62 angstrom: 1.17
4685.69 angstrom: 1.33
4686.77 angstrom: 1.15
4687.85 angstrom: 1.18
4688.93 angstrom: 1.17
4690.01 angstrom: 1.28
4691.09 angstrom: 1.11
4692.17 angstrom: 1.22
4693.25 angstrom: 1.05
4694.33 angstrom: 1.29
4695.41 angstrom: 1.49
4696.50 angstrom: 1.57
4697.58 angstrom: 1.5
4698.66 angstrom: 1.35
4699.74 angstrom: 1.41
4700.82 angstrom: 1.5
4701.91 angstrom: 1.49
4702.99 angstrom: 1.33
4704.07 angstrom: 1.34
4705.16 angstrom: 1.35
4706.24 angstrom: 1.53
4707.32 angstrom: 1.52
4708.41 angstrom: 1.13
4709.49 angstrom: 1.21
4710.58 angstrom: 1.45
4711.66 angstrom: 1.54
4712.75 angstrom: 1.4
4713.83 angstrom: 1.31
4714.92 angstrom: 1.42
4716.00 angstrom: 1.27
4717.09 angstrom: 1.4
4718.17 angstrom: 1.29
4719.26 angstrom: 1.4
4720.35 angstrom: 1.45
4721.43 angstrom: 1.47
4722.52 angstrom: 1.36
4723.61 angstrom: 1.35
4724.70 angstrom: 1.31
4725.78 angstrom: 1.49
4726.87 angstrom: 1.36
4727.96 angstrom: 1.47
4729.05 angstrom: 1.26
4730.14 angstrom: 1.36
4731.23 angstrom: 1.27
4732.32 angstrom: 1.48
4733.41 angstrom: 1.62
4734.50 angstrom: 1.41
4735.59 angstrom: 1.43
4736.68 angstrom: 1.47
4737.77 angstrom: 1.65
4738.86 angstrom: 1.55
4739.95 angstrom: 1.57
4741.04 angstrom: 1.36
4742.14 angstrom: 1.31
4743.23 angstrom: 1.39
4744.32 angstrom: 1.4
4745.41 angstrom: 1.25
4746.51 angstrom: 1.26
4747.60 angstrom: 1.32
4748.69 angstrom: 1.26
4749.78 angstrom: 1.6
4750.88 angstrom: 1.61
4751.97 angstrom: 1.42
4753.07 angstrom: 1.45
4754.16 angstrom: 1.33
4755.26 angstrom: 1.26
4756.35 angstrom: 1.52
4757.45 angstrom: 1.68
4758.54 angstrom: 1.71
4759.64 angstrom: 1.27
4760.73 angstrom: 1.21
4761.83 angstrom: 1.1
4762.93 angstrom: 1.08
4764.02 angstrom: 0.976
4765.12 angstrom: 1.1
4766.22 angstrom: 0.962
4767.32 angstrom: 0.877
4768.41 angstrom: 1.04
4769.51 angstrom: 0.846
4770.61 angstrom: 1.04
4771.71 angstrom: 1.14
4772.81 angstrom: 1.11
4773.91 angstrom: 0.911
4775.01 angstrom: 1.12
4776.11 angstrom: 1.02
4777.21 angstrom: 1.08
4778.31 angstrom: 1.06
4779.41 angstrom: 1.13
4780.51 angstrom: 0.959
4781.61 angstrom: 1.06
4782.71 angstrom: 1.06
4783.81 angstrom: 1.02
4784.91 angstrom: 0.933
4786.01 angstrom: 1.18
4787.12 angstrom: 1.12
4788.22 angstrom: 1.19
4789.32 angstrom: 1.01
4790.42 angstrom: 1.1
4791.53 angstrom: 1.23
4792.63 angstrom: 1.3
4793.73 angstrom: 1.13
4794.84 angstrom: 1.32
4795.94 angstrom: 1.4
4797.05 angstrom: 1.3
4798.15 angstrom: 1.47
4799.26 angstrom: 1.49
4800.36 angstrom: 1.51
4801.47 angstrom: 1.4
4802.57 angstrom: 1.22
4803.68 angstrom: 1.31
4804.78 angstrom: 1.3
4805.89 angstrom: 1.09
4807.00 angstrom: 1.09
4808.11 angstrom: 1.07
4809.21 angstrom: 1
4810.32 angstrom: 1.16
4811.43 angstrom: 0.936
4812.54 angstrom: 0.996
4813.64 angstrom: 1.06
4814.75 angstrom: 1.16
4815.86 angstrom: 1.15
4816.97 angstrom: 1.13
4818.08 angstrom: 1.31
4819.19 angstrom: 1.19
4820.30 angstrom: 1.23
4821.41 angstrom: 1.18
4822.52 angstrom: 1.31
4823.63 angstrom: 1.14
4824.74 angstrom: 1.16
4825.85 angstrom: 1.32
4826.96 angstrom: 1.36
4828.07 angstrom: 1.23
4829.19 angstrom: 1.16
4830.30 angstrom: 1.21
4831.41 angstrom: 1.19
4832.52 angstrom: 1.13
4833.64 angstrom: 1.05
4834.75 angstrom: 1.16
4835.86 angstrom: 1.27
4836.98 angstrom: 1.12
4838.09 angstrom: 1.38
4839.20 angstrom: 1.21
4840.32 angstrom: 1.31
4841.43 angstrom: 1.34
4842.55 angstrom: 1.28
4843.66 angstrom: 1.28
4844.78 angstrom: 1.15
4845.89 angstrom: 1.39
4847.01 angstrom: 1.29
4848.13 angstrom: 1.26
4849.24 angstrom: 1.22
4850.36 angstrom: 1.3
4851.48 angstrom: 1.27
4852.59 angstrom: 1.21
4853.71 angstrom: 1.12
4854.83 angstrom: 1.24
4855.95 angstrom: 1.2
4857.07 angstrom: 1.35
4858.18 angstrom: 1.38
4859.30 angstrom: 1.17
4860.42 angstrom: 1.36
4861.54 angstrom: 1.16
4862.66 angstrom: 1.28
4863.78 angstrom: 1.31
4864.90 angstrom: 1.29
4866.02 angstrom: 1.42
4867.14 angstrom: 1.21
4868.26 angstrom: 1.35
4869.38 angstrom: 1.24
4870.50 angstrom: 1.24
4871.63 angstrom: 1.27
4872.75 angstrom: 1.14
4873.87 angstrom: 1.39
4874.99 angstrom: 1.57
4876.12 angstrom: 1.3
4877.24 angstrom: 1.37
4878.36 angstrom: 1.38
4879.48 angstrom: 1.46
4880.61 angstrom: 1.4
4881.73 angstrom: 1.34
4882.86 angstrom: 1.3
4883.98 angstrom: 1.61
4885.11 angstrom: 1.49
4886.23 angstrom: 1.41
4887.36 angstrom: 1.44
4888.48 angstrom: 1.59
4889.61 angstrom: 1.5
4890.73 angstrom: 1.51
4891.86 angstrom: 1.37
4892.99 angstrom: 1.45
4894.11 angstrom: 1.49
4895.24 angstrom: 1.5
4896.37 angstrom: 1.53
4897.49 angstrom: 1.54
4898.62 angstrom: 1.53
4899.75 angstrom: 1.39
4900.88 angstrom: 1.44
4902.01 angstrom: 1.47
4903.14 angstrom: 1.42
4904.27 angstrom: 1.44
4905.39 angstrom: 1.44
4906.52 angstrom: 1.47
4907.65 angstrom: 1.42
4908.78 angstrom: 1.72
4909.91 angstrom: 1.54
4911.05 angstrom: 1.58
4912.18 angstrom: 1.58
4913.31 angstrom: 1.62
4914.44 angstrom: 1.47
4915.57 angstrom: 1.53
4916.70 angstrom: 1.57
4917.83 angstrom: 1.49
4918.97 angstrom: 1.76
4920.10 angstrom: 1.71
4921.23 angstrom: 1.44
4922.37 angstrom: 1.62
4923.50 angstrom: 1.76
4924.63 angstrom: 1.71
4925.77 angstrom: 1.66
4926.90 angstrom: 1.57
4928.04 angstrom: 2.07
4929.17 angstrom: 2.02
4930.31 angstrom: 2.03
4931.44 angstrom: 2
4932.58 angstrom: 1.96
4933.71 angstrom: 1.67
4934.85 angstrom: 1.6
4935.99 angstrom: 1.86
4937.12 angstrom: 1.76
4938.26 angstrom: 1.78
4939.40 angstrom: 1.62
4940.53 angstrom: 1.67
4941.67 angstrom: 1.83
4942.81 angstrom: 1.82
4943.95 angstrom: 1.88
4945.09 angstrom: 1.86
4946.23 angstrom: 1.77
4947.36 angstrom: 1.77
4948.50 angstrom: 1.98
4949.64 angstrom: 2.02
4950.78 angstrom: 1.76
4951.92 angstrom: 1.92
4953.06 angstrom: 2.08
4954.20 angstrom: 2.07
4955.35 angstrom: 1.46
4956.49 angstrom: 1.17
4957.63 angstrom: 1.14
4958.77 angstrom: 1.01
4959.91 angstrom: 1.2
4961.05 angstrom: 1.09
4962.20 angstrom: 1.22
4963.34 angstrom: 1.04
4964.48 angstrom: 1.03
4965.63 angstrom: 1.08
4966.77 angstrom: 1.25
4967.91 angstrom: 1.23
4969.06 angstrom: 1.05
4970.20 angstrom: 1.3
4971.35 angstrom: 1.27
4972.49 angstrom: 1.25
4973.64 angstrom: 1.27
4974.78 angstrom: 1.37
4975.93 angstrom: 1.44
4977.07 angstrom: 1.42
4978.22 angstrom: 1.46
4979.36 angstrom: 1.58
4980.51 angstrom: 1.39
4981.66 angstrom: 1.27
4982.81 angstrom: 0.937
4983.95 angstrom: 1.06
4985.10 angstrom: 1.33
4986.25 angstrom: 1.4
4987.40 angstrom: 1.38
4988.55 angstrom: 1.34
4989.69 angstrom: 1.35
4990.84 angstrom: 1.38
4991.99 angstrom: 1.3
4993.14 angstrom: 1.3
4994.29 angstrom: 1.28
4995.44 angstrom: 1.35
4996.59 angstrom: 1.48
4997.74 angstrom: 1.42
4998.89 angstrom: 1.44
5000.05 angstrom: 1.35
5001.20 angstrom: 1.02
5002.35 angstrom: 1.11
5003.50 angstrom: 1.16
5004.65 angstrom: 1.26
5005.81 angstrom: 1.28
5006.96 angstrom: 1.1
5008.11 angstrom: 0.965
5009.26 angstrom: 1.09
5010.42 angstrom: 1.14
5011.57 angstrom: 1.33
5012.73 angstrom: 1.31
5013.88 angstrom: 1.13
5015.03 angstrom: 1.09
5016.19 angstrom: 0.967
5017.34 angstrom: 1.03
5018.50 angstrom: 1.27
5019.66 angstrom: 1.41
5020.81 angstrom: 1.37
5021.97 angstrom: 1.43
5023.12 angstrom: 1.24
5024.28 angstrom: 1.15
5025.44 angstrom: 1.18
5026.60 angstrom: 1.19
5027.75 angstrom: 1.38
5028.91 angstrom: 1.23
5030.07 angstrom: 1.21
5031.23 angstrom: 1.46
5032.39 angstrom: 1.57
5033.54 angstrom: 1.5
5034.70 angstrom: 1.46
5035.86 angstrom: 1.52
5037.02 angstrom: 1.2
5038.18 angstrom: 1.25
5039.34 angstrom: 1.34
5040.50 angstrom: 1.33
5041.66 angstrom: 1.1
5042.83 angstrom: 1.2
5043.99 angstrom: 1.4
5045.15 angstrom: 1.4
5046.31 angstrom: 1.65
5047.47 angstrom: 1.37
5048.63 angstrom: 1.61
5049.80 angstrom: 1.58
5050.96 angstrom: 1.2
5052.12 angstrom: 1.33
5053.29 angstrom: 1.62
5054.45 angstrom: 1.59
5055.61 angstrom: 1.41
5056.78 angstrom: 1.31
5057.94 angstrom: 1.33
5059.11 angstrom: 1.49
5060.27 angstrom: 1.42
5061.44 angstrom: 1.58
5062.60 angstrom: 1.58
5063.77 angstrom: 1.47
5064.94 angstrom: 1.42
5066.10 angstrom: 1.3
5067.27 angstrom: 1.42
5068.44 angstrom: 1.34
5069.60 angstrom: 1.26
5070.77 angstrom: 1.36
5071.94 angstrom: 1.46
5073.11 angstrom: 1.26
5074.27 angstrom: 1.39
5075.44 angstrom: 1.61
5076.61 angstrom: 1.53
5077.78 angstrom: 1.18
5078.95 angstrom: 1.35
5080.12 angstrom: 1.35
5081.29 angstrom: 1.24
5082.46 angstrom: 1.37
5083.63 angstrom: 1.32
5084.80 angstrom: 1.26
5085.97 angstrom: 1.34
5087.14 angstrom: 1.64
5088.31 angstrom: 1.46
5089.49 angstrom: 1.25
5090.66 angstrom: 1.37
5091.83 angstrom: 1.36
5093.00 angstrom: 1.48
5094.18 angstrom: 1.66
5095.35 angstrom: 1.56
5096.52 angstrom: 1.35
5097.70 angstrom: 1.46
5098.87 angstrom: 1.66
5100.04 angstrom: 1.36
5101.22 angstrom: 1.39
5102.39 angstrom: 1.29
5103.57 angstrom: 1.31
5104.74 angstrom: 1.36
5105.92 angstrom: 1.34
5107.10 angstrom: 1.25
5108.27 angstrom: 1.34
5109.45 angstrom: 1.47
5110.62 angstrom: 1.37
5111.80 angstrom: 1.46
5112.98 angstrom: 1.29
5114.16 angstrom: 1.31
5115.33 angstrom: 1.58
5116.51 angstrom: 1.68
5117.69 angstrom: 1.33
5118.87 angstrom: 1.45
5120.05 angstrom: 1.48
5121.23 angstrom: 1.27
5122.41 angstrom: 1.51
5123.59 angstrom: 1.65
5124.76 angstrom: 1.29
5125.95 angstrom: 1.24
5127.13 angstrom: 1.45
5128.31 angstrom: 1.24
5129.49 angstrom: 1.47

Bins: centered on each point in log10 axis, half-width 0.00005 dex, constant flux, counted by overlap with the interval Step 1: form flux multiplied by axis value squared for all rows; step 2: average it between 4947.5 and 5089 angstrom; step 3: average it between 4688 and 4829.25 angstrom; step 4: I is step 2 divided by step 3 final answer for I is 1.18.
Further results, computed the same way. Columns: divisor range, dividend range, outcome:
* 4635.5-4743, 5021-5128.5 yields 1.20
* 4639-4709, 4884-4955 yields 1.38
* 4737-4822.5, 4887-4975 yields 1.36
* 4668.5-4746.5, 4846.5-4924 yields 1.13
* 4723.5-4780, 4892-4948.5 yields 1.37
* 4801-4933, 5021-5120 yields 1.10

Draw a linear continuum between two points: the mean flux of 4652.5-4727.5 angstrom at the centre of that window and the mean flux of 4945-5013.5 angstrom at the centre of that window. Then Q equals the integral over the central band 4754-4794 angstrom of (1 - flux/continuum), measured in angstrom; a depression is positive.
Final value 6.4 angstrom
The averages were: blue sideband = 1.34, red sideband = 1.35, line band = 1.13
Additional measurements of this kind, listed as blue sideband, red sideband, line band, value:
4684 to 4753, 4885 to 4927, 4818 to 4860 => 6.8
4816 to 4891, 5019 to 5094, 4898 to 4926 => -5.0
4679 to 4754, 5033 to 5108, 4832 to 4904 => 2.3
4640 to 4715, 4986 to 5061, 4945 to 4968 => -2.8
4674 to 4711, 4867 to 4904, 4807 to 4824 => 3.0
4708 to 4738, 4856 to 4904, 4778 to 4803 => 3.4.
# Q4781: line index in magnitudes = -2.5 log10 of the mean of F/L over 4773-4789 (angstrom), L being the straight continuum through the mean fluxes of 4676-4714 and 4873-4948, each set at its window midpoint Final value 0.324 mag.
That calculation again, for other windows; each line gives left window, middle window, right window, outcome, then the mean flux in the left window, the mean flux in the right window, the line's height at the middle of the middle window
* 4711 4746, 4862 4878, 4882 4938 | 0.18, 1.41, 1.59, 1.55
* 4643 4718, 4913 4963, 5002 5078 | -0.25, 1.34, 1.33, 1.33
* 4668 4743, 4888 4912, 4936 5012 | -0.08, 1.35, 1.4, 1.38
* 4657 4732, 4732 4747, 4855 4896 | -0.07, 1.34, 1.37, 1.35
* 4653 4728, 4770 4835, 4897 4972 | 0.24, 1.34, 1.58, 1.45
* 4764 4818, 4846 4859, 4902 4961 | 0.09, 1.13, 1.67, 1.37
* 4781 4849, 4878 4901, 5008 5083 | -0.17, 1.21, 1.34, 1.25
